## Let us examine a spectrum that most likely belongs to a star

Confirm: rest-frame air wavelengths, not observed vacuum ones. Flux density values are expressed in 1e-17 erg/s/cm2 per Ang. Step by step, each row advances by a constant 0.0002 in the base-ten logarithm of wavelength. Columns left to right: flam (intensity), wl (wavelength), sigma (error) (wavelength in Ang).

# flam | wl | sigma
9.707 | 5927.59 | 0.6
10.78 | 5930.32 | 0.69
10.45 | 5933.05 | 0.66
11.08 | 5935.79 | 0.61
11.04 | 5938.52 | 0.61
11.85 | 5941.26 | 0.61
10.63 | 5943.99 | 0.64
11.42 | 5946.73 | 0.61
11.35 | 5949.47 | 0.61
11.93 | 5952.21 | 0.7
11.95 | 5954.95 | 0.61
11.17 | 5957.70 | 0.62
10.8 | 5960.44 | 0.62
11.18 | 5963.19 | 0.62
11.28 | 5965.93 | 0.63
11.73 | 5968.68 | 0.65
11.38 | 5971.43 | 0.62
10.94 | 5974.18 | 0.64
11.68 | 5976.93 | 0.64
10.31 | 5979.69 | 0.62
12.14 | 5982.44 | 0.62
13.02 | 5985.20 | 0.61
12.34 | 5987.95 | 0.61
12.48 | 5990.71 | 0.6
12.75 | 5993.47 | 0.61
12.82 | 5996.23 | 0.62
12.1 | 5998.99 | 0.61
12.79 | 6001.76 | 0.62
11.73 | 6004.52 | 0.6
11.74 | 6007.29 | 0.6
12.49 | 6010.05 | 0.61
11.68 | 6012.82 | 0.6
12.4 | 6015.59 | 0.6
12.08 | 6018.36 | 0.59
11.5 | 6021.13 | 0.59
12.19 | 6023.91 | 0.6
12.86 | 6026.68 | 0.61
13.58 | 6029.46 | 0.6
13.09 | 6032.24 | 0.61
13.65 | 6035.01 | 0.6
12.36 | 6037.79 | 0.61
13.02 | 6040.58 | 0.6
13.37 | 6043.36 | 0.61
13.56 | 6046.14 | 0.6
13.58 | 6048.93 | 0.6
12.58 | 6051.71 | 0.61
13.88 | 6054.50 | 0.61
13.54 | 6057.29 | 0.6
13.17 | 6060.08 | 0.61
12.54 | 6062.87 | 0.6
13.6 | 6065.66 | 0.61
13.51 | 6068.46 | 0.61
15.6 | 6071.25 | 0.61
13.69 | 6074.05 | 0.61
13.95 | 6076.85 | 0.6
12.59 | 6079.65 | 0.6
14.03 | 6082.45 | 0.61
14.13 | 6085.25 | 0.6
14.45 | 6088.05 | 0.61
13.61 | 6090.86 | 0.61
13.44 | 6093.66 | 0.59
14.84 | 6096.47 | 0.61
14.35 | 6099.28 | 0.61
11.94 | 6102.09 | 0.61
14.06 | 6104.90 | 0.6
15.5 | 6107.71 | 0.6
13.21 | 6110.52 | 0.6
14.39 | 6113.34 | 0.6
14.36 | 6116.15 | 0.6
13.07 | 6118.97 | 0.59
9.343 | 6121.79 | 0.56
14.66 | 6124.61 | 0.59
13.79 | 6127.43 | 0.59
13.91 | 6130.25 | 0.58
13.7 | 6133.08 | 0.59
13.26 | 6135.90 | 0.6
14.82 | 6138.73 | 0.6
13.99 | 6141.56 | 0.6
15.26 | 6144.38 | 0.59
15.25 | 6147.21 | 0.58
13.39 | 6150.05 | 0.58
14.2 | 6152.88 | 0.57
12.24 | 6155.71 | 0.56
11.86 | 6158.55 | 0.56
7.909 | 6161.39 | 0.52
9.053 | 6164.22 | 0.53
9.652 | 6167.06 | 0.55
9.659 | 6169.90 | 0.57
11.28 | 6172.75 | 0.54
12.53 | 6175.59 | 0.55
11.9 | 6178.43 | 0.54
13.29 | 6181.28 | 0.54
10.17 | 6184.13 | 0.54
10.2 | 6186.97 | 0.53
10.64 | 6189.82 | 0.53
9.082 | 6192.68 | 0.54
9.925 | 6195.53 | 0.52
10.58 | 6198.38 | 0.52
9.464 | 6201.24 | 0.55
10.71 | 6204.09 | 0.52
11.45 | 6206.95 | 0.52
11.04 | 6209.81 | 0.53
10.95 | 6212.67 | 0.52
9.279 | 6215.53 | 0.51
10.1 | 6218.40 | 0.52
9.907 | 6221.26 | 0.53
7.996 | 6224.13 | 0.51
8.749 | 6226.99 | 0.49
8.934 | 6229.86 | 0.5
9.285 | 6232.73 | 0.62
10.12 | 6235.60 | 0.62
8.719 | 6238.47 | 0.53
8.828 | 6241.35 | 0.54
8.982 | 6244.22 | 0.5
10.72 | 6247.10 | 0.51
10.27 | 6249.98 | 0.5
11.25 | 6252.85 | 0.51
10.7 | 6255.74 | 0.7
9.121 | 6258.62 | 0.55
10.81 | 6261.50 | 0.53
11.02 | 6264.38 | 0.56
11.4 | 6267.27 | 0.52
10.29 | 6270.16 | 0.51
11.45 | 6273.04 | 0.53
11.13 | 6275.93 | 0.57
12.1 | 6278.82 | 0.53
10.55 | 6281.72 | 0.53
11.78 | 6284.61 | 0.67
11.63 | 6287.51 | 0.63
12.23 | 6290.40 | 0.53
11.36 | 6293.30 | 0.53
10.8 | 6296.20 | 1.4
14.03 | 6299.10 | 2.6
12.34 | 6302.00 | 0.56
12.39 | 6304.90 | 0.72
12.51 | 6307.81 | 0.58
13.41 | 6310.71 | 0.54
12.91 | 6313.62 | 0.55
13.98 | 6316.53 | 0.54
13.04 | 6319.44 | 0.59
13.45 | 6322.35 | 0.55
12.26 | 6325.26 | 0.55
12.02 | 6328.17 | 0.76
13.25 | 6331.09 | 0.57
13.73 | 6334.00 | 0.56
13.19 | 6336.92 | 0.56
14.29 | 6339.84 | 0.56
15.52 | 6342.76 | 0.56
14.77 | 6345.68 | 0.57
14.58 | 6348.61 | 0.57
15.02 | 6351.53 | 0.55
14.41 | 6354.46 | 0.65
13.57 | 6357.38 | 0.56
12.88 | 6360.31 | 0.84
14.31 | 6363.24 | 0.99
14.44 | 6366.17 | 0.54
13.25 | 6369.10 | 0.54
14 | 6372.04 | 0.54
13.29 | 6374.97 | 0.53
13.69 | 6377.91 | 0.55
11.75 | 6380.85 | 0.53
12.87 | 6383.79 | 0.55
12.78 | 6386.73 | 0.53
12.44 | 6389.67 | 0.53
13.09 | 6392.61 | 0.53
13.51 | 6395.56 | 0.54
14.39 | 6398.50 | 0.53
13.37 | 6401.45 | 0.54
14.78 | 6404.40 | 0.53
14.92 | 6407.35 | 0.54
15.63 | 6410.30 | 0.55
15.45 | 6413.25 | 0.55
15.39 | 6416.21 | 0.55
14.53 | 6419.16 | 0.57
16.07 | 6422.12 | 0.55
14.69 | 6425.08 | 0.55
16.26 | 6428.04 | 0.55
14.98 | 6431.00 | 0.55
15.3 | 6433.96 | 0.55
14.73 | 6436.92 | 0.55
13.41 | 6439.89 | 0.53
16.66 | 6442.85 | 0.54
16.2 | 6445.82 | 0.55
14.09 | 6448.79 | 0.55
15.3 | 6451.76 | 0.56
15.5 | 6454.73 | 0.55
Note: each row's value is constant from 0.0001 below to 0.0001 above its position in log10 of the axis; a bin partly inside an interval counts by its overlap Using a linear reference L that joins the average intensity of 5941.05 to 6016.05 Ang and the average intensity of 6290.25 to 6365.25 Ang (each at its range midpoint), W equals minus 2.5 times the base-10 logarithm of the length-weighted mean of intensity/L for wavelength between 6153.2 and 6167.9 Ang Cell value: 0.20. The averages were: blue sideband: 11.8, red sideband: 13.3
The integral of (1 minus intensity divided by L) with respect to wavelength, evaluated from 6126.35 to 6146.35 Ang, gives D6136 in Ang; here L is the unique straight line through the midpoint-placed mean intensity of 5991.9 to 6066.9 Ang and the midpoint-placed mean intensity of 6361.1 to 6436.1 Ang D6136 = -1.46 Ang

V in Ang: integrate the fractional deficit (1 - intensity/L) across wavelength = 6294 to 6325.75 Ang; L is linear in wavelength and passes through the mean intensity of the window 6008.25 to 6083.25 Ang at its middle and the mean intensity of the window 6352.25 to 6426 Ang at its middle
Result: 2.2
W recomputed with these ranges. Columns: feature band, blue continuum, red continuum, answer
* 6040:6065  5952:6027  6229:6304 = -0.14 mag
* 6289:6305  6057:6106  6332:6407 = 0.13 mag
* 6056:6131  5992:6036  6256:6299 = -0.13 mag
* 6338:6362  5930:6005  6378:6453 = -0.02 mag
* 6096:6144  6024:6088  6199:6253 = -0.14 mag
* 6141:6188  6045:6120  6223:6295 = 0.03 mag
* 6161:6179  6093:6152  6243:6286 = 0.23 mag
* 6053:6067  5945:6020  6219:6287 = -0.17 mag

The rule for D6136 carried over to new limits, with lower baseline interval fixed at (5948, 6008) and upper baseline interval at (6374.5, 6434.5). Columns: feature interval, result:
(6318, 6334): 1.06 Ang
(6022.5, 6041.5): -1.33 Ang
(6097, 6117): -2.33 Ang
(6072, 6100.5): -3.49 Ang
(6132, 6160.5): -2.06 Ang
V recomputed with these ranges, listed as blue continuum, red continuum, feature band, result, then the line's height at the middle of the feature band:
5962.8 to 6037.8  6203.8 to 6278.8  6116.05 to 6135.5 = -3.6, 11.1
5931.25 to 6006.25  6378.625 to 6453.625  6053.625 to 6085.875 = -3.6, 12.3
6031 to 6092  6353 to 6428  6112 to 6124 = 0.6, 13.6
